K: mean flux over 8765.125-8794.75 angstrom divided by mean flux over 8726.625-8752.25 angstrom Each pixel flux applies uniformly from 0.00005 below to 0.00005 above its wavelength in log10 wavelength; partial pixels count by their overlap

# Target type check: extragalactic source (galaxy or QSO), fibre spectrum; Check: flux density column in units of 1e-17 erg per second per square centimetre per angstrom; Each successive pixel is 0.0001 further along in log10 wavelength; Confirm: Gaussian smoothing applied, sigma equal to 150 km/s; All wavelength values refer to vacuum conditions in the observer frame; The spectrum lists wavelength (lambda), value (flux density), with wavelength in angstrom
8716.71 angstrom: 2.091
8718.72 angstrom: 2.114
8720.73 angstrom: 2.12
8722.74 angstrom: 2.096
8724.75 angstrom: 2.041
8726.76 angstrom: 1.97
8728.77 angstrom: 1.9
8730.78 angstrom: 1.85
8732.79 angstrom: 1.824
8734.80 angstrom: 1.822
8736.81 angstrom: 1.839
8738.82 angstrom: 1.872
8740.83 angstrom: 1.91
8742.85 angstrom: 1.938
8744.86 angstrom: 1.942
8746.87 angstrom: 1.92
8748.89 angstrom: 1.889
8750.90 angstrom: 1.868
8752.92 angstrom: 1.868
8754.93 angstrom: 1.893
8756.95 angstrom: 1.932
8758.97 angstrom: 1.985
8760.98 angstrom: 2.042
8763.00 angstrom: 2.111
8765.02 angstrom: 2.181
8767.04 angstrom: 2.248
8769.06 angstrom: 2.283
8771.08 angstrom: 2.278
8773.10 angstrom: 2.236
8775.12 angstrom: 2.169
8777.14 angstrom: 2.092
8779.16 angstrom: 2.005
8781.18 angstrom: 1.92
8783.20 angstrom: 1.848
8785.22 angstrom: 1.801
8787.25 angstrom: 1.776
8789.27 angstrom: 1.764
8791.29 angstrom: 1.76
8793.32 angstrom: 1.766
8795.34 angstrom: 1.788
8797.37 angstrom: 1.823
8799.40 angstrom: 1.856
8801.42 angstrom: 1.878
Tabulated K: 1.1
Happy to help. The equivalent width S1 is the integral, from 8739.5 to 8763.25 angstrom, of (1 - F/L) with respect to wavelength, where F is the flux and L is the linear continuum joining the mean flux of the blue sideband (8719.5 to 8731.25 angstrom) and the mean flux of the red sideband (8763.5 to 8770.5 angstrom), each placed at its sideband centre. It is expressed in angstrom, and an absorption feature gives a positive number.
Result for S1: 2.3 angstrom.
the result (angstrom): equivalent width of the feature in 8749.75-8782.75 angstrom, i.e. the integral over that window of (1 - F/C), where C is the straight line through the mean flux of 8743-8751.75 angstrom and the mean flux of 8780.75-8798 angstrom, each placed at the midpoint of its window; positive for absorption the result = -3.6 angstrom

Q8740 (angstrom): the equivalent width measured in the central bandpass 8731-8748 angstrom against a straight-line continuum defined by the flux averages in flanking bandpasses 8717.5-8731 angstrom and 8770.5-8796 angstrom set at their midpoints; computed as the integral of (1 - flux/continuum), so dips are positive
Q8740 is 1.00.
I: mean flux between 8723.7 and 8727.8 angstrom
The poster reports 2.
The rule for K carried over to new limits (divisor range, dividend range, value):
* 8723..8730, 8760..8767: 1.08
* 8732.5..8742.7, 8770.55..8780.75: 1.15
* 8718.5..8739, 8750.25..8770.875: 1.05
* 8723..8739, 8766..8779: 1.16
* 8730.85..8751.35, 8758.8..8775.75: 1.16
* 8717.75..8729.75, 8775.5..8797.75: 0.91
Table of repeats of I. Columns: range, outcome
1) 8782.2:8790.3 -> 1.8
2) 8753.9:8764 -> 1.99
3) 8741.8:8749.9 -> 1.92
